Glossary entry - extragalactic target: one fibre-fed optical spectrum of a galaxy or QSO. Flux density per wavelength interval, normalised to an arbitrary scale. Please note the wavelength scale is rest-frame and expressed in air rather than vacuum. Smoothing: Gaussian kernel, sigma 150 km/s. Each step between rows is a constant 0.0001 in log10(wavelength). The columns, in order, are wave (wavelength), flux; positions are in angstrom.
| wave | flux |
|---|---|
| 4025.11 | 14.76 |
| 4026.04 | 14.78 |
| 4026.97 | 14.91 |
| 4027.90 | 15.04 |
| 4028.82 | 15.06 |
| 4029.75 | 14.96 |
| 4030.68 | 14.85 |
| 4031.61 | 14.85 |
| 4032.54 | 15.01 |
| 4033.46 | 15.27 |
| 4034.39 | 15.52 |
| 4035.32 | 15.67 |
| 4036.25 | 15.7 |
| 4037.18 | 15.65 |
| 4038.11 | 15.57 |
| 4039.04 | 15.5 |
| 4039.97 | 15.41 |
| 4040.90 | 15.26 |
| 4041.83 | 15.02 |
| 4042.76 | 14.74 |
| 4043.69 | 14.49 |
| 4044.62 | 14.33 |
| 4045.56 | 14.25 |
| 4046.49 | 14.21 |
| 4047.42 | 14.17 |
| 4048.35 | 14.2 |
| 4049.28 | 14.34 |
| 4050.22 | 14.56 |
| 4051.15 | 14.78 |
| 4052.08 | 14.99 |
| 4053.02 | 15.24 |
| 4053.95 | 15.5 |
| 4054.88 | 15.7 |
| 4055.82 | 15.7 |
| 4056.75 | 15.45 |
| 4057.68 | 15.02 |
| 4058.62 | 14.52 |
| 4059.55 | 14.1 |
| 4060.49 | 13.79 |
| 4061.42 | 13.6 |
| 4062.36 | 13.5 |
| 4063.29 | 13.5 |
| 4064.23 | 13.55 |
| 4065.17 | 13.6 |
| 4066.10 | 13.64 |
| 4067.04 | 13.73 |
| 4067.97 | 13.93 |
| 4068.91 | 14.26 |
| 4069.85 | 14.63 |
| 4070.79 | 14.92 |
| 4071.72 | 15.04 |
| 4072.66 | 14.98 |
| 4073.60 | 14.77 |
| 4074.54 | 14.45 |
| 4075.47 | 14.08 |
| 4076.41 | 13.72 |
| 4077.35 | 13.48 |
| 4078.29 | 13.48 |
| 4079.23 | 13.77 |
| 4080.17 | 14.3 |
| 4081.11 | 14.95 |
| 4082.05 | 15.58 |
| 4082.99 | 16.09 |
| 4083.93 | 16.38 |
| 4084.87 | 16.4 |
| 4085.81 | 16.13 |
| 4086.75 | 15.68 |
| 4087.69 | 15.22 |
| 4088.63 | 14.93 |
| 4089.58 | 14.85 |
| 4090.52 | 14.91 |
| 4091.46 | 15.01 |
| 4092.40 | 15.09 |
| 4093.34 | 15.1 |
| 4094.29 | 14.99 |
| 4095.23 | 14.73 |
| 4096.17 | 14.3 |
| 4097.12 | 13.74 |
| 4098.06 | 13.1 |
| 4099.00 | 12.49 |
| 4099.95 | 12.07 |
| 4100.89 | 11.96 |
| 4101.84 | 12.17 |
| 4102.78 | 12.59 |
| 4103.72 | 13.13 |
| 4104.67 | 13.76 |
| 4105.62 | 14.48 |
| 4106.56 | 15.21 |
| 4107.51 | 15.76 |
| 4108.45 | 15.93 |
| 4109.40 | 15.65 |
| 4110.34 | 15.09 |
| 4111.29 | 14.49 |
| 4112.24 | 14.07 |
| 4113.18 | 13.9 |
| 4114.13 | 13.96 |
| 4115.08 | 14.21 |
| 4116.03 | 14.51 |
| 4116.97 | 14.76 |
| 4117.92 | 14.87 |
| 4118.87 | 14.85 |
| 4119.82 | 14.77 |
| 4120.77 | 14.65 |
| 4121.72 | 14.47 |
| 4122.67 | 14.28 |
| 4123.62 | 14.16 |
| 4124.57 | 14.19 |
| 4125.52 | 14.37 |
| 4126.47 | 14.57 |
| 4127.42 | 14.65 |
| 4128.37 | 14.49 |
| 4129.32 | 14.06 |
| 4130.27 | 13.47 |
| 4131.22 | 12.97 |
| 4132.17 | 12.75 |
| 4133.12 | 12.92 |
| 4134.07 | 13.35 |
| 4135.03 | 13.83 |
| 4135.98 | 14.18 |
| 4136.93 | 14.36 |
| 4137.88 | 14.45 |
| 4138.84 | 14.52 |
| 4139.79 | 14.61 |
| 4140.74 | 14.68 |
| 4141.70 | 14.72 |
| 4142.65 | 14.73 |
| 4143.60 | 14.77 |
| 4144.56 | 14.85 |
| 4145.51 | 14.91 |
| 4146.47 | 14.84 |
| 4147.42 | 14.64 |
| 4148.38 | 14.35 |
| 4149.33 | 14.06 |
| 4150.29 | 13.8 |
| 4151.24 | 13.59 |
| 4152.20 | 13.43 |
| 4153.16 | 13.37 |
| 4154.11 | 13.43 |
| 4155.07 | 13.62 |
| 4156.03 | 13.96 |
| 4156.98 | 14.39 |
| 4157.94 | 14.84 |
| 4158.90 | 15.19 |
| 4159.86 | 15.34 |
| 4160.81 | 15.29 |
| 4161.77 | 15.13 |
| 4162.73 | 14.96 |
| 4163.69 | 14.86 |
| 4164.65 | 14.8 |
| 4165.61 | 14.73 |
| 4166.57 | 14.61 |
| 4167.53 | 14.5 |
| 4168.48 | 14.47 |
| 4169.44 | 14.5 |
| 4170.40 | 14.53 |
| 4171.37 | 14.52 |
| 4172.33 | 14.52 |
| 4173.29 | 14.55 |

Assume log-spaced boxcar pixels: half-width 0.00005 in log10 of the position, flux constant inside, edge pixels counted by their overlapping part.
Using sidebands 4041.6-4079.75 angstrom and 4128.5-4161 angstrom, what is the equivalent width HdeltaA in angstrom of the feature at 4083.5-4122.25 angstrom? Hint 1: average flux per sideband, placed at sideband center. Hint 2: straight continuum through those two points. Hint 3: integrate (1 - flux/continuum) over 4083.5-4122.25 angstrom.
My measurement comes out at -0.6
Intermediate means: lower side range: 14.4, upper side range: 14.2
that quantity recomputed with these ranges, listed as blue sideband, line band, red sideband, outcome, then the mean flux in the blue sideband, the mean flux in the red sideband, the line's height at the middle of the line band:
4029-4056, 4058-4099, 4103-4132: 0.6 angstrom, 15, 14.4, 14.7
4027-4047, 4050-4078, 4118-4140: 0.7 angstrom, 15.1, 14.1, 14.8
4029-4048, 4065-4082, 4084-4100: 0.7 angstrom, 15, 14.7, 14.8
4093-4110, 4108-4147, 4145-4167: -0.6 angstrom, 14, 14.4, 14.2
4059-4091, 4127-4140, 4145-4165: 0.5 angstrom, 14.5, 14.4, 14.4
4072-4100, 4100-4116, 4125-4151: 0.4 angstrom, 14.7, 14.2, 14.5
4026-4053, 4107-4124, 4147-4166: -0.1 angstrom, 14.9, 14.4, 14.6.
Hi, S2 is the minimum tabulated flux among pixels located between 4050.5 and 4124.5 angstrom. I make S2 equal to 11.96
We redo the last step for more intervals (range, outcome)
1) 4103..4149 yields 12.75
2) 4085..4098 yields 13.74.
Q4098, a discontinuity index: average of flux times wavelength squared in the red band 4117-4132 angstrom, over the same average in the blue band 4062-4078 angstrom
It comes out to 1.0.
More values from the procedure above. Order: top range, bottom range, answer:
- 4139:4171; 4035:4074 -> 1.04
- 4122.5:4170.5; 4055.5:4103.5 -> 1.03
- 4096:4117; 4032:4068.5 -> 0.98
